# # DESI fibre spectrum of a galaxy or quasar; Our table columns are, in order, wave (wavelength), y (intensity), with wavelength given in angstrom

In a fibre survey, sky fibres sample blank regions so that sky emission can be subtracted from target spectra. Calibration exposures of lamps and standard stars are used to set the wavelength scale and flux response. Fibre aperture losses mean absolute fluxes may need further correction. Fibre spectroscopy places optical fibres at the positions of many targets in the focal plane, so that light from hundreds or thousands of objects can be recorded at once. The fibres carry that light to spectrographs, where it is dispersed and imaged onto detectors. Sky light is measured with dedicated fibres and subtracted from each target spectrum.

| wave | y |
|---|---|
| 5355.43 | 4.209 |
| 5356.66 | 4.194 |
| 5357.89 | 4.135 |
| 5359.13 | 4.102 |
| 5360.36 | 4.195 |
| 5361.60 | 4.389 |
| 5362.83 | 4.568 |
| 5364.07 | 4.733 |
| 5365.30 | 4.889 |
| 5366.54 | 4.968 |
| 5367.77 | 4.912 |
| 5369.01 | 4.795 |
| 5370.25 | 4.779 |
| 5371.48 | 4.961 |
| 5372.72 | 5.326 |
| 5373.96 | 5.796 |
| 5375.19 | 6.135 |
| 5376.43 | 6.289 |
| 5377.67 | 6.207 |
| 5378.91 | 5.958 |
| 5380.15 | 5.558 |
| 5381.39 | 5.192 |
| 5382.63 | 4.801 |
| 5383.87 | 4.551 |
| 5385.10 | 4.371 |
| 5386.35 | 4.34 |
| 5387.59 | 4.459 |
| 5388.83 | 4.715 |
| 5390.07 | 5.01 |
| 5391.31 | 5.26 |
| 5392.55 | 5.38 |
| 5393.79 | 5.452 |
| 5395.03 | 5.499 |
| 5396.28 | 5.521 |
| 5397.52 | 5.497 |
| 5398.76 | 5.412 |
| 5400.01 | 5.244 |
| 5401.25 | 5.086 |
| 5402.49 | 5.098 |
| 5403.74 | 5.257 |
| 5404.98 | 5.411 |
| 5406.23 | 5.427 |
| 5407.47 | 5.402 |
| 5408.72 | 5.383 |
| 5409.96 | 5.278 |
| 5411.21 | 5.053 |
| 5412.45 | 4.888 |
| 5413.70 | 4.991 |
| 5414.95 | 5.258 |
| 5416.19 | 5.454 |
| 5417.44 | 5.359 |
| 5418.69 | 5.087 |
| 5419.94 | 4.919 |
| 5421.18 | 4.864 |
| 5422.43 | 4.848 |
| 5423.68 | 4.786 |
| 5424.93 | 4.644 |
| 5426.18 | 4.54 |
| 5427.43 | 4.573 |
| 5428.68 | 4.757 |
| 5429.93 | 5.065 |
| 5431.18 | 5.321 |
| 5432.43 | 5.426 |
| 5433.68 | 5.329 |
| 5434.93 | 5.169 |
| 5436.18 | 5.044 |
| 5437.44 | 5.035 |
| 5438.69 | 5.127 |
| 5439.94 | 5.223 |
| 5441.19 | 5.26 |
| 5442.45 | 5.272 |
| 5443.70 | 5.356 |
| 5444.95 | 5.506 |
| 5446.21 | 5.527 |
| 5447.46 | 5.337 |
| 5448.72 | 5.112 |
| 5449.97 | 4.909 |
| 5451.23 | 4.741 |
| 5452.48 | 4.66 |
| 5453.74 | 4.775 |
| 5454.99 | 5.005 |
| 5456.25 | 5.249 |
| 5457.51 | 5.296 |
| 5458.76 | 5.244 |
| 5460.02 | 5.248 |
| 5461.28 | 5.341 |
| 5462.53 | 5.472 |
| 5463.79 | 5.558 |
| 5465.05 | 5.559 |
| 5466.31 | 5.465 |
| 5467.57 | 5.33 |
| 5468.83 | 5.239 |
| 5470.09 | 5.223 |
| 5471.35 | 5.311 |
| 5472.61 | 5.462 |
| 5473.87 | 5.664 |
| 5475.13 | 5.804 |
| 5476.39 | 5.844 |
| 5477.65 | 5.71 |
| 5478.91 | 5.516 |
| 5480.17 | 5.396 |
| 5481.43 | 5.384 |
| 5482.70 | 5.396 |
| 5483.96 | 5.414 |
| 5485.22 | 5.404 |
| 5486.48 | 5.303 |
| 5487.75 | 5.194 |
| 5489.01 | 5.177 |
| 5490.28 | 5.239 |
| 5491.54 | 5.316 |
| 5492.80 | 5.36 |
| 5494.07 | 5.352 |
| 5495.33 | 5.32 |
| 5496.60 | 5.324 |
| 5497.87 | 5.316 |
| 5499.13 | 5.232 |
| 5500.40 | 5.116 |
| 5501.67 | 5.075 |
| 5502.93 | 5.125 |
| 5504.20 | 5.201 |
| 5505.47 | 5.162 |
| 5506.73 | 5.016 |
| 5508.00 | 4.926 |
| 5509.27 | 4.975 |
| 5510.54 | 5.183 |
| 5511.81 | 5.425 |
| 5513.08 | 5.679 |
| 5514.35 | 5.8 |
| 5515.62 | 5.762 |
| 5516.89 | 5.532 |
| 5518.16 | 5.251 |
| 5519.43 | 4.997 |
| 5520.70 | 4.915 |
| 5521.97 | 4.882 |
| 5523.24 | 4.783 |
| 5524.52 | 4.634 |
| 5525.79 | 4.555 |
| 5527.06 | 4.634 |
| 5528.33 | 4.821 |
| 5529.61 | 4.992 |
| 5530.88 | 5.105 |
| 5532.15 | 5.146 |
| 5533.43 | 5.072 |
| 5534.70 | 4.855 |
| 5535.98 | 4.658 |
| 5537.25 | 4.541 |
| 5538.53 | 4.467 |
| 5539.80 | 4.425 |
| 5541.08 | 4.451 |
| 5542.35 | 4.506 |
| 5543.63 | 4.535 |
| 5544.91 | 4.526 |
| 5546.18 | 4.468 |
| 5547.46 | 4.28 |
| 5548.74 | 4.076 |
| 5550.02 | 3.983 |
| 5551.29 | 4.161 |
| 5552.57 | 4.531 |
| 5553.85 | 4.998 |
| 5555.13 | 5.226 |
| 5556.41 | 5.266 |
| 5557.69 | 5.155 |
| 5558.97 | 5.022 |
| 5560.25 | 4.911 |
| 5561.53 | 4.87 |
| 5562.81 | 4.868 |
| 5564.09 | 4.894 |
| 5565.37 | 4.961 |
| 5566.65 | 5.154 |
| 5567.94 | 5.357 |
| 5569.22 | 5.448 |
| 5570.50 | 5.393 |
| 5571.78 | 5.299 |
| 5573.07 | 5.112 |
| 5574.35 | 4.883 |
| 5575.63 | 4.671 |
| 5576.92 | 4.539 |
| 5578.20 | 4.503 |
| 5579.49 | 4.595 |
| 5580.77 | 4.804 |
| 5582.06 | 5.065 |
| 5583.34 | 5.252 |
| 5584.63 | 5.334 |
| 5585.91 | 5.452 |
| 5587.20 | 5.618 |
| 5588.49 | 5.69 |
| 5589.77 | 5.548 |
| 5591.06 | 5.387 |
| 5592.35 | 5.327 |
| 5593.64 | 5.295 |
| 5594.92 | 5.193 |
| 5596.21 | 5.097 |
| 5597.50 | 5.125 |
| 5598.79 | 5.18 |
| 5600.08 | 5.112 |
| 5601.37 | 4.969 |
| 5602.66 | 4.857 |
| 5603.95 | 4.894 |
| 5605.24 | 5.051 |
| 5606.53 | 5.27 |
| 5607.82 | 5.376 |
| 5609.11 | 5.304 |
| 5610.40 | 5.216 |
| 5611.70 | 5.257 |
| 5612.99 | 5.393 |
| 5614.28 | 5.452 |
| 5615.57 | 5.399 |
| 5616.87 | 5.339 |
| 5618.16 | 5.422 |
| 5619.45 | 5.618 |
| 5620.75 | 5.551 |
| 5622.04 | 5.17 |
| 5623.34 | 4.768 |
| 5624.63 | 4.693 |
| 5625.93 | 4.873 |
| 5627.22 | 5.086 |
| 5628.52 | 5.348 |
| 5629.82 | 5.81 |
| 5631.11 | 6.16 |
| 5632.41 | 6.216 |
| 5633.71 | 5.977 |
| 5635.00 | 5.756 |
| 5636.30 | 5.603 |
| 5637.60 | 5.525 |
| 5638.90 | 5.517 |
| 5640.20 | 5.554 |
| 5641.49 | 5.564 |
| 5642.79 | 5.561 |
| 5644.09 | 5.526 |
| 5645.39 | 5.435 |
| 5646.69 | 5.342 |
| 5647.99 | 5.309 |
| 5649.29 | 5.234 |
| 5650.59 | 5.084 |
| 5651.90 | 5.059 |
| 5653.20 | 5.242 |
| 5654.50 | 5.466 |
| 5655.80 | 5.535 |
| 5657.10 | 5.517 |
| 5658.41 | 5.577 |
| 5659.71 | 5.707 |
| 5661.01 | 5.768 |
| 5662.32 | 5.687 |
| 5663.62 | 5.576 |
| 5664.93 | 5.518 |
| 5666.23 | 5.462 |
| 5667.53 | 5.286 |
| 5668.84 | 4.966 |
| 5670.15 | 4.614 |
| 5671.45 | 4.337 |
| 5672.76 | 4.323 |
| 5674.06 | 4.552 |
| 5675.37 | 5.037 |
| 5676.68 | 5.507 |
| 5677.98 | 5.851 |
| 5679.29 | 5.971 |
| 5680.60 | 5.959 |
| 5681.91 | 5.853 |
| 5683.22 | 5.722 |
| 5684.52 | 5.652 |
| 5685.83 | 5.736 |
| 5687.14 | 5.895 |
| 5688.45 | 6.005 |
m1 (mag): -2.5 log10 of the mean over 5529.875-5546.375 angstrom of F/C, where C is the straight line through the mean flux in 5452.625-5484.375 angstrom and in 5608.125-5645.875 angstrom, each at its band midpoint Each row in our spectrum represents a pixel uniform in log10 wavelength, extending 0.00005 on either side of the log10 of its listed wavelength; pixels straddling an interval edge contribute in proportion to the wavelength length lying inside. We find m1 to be 0.16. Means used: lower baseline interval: 5.38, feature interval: 4.69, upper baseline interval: 5.45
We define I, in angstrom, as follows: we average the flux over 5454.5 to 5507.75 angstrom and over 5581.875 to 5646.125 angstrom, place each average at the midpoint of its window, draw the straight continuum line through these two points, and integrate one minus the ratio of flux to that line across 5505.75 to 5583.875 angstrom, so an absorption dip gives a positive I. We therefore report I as 6.63 angstrom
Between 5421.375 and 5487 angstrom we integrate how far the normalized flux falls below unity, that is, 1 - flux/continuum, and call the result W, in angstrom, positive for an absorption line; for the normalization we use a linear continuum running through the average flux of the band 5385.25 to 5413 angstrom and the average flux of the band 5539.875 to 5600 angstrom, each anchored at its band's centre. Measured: -1.7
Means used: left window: 5.17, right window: 4.95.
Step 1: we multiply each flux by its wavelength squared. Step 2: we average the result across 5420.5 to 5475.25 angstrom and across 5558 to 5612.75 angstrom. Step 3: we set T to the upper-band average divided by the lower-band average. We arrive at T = 1.04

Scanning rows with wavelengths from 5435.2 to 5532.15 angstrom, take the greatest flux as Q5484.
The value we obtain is 5.844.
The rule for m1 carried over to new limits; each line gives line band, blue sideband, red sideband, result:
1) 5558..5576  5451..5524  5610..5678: 0.05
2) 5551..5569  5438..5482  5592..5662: 0.08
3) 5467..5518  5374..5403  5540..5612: -0.05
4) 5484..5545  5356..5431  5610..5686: 0.04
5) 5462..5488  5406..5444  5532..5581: -0.10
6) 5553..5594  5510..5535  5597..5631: 0.01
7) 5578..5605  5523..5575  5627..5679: -0.02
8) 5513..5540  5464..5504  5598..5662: 0.08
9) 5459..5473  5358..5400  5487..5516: -0.03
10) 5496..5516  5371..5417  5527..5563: -0.09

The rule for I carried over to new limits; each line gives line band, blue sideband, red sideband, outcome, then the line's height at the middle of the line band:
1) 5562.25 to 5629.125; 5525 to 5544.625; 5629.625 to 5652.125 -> 0.52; 5.21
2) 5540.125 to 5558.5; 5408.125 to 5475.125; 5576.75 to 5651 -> 2.35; 5.26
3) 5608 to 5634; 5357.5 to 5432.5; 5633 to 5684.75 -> -0.12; 5.37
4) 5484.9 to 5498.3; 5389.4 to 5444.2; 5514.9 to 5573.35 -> -0.84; 4.98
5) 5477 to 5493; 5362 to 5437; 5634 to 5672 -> -0.45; 5.22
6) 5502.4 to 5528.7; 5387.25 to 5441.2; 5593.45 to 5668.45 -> 0.69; 5.25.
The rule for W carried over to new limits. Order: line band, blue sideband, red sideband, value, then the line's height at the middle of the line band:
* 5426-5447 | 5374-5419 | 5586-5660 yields 0.5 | 5.28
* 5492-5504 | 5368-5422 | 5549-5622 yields -0.2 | 5.16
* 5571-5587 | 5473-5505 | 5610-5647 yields 1.3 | 5.42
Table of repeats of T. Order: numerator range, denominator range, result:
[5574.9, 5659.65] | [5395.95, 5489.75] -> 1.08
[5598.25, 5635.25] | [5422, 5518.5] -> 1.07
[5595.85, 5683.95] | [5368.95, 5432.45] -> 1.13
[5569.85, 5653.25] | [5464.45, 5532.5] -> 1.05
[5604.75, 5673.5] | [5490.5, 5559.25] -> 1.13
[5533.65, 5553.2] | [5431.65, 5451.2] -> 0.88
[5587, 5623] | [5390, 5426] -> 1.09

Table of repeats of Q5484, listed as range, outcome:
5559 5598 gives 5.69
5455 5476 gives 5.804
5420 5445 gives 5.506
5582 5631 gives 5.81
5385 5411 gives 5.521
